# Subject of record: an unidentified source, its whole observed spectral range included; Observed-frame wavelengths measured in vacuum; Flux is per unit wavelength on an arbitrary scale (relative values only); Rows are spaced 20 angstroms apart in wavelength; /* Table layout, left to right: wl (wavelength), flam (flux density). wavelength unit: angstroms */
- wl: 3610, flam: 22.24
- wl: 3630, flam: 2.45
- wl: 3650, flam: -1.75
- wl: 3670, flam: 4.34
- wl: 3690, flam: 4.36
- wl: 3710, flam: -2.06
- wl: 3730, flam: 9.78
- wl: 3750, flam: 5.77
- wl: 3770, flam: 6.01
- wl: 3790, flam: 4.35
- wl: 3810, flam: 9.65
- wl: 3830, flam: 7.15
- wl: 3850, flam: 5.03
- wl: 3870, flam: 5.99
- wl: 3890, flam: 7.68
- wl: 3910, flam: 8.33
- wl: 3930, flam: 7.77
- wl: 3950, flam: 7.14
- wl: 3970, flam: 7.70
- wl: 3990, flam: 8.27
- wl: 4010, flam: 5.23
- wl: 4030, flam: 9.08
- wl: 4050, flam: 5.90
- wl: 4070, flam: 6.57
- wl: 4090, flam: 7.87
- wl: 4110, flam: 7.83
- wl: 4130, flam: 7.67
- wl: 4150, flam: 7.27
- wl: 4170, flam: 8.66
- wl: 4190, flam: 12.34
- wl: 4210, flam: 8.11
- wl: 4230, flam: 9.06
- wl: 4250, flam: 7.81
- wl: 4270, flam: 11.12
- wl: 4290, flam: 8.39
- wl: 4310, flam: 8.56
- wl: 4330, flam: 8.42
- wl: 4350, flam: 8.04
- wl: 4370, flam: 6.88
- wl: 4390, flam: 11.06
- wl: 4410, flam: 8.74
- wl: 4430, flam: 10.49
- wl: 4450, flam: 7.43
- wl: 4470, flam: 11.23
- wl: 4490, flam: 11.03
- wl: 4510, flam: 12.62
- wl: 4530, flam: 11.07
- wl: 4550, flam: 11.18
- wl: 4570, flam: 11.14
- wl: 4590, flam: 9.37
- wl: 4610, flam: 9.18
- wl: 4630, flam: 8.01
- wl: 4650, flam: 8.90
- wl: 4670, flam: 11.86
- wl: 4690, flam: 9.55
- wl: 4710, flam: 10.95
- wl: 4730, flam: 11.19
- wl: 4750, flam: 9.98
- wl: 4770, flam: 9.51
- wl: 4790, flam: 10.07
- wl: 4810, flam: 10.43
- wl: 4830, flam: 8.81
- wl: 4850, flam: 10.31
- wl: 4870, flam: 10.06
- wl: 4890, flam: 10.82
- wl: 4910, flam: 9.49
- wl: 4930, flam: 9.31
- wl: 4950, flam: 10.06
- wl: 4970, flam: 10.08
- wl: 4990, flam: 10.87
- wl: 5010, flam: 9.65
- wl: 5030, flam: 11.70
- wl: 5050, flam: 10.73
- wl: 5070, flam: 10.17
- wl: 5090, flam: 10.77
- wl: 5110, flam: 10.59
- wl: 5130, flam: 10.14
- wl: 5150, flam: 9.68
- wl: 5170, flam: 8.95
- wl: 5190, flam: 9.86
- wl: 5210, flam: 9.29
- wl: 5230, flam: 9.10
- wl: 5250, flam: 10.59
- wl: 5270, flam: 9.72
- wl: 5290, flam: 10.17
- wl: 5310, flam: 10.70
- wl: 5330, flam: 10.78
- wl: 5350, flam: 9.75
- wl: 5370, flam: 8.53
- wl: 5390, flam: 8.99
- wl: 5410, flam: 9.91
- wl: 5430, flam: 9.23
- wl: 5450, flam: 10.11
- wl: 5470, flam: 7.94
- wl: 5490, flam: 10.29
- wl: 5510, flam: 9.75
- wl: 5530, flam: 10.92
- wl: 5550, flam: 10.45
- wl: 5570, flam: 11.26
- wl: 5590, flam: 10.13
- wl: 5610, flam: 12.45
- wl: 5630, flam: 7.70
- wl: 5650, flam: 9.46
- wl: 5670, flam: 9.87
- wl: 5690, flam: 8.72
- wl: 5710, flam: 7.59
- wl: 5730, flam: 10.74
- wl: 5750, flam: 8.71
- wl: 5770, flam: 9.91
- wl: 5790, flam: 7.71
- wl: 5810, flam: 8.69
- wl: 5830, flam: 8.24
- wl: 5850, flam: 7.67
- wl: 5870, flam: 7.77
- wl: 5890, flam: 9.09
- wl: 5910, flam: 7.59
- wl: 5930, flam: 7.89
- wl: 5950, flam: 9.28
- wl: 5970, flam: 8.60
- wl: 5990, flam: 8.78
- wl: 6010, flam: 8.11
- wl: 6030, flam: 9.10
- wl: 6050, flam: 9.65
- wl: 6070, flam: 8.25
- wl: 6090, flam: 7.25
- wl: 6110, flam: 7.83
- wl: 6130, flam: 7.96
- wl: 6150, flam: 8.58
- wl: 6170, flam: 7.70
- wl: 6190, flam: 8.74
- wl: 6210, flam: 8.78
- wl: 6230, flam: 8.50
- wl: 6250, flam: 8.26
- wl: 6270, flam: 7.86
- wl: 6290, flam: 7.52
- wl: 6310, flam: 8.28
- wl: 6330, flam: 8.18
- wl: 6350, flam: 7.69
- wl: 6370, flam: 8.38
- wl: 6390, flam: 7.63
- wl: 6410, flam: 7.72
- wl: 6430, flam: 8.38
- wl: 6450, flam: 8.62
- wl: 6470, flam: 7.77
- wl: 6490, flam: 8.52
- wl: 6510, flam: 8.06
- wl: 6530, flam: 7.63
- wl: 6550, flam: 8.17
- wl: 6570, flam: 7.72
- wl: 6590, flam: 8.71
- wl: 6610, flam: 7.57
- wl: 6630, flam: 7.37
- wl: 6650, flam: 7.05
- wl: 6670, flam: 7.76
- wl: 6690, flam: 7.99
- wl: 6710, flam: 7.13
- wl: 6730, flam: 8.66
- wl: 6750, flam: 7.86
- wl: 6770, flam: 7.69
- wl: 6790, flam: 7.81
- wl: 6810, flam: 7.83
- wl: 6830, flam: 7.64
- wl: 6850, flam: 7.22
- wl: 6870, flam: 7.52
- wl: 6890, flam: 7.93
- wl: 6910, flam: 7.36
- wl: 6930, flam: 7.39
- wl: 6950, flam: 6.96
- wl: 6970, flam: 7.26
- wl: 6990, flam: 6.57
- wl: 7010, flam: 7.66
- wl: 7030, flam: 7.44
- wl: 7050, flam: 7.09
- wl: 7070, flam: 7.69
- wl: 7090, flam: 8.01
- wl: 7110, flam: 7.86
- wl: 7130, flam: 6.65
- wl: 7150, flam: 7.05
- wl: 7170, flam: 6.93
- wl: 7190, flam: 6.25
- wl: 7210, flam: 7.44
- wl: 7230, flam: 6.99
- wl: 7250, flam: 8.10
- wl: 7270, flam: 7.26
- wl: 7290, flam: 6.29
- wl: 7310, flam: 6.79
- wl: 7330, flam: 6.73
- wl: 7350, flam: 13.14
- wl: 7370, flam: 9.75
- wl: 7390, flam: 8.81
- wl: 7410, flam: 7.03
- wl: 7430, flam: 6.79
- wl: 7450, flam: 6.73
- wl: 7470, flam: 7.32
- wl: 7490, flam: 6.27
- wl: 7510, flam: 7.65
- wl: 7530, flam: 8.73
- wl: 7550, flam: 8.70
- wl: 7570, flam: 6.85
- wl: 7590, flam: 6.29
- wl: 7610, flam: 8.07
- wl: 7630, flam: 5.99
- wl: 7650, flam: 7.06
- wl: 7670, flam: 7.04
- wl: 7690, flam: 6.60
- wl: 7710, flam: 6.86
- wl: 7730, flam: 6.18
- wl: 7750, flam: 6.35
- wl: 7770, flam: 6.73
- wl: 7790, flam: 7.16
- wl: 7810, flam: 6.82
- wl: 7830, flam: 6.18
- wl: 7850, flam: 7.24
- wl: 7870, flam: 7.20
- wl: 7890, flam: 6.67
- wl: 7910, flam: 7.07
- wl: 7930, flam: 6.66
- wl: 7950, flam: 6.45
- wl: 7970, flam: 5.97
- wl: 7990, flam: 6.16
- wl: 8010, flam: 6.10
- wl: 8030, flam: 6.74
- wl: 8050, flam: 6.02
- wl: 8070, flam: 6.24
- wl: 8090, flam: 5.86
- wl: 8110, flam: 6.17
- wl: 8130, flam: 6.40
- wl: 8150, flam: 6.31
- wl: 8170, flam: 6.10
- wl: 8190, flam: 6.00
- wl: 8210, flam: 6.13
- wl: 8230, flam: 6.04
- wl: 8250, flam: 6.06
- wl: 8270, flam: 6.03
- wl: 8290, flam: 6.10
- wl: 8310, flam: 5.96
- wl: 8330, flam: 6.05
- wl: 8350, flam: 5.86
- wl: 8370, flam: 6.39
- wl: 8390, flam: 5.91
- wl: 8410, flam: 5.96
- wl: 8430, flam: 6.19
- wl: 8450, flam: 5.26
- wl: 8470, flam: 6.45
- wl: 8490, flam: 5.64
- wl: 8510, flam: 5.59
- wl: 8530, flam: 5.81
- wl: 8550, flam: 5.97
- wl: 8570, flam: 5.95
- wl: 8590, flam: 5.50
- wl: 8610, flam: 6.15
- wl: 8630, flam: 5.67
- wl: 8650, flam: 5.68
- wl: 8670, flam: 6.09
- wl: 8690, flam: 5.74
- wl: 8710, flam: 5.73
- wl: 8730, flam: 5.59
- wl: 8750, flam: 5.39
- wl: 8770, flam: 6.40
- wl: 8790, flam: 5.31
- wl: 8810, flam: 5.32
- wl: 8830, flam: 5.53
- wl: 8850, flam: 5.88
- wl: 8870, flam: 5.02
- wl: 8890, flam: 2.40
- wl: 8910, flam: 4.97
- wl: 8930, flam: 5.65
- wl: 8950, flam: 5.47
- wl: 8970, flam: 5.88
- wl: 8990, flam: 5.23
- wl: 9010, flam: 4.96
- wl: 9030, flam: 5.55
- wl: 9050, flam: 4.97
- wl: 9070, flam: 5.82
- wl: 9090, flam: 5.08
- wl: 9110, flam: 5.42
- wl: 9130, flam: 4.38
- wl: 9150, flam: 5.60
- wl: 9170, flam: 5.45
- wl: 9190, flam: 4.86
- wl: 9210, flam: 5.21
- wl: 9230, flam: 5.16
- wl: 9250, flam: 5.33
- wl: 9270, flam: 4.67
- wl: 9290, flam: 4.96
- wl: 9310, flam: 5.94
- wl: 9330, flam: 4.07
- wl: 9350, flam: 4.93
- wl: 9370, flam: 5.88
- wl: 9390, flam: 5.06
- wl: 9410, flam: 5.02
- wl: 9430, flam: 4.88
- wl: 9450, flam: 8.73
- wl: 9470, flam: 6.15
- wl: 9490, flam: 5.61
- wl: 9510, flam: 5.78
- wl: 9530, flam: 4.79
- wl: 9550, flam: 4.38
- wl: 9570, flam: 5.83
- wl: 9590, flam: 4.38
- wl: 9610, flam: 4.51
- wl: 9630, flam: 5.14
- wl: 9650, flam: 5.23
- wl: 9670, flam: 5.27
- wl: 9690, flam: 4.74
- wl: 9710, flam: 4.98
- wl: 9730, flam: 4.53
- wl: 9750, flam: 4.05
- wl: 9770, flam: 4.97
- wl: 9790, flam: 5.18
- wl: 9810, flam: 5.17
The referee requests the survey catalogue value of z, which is 0.121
